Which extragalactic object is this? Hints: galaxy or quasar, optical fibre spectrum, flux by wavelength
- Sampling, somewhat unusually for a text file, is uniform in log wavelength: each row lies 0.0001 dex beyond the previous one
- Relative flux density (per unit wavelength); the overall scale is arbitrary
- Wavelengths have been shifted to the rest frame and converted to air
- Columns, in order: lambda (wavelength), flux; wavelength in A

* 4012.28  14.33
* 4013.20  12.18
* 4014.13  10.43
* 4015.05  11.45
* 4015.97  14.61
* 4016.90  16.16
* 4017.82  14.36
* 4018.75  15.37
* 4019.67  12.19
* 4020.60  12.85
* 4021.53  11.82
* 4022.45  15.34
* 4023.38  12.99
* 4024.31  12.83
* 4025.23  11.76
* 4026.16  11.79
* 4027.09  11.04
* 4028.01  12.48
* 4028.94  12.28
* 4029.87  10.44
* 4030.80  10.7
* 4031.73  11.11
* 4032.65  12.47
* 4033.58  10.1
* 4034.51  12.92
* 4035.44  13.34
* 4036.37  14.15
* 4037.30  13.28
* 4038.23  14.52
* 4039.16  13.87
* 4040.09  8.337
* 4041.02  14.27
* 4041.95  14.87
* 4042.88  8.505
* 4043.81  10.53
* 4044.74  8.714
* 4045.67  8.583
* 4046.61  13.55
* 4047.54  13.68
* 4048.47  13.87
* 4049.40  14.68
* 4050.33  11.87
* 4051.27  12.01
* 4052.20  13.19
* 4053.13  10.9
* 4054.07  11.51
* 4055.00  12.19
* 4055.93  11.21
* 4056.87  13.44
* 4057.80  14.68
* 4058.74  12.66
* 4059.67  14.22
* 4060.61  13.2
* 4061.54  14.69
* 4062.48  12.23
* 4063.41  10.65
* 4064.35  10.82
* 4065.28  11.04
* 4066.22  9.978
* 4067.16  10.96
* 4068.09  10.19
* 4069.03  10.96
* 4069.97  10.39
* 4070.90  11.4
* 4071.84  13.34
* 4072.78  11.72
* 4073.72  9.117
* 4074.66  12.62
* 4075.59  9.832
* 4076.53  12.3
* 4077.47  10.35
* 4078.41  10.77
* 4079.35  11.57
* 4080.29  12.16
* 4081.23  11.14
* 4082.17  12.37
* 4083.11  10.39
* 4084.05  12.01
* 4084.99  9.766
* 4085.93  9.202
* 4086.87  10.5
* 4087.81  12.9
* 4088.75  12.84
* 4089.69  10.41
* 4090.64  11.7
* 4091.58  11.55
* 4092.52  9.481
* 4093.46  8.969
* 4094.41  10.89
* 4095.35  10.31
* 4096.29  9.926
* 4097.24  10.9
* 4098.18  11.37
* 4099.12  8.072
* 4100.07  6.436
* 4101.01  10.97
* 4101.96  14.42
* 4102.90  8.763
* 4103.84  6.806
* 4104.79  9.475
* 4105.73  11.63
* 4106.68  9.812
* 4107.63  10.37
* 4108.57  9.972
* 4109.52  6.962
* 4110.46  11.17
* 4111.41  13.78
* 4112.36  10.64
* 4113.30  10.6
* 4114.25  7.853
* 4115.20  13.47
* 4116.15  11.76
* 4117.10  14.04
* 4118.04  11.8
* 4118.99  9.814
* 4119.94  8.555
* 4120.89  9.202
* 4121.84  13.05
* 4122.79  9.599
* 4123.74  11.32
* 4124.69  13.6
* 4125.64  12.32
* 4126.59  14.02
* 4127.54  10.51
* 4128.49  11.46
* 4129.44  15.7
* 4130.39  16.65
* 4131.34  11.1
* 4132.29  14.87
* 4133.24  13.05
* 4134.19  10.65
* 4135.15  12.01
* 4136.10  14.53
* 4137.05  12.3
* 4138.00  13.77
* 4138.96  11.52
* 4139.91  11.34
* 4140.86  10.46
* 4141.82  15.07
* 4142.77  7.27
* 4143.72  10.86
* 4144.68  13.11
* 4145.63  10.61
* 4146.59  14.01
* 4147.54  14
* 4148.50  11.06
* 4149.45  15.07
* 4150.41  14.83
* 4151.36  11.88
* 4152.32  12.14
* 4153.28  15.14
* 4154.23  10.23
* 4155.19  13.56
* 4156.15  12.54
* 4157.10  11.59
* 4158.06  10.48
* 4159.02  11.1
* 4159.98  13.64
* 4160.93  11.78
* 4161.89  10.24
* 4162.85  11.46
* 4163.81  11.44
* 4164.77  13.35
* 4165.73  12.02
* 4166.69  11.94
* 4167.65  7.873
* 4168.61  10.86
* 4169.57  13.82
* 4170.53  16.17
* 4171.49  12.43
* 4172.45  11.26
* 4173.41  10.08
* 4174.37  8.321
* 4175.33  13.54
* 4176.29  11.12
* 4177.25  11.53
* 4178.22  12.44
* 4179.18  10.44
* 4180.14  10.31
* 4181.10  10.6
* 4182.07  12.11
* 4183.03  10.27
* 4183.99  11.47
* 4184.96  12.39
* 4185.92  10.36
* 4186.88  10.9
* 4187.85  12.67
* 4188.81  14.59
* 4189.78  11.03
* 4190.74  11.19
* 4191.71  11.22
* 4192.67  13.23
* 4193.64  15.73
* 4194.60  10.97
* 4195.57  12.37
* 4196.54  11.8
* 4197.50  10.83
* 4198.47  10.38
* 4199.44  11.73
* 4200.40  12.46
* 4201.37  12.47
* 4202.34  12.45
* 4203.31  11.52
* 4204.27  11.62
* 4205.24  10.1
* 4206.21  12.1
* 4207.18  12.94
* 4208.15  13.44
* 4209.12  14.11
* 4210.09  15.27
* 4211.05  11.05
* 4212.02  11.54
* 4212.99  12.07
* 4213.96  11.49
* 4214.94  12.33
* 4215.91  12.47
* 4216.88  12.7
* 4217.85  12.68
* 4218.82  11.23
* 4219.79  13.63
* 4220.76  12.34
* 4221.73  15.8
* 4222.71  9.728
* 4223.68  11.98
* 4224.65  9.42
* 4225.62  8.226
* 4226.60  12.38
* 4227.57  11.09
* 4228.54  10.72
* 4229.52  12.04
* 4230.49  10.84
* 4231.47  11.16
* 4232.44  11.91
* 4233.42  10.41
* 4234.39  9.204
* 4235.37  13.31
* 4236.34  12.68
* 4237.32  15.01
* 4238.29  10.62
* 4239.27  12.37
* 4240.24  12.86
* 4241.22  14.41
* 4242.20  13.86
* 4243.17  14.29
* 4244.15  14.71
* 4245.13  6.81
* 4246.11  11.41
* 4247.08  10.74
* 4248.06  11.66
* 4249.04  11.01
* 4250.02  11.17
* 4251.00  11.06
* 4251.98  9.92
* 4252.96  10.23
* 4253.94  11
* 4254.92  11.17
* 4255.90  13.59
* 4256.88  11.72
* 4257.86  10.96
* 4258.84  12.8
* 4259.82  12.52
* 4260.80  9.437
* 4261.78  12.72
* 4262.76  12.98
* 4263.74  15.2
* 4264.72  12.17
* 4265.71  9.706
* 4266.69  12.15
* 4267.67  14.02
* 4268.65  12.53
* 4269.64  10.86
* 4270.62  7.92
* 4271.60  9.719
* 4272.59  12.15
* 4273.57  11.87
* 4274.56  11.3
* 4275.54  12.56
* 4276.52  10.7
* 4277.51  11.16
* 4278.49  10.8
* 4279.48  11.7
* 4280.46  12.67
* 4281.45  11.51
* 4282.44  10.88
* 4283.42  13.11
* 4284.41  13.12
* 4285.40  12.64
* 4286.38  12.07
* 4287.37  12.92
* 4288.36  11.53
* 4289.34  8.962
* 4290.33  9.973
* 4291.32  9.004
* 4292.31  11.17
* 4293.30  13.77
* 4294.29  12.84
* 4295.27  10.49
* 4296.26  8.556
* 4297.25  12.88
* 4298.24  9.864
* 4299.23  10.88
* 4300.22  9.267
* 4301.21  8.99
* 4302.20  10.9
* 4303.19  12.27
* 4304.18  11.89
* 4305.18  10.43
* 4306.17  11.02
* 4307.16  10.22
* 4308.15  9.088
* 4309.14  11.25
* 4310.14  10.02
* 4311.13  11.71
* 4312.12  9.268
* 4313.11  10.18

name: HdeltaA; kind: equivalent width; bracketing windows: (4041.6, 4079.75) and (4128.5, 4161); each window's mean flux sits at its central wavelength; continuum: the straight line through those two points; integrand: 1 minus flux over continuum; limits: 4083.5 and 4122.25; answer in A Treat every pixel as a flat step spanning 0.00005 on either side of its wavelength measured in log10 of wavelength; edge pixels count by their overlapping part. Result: 5.22 A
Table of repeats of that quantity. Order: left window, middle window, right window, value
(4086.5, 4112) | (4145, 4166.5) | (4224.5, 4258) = -3.01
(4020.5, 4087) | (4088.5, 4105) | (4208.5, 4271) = 2.39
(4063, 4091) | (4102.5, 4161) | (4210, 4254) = -2.25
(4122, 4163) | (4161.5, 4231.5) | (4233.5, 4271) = 1.83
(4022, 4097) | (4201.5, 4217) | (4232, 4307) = -0.95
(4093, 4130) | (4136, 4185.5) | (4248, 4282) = -4.00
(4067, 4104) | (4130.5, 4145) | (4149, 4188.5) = -1.00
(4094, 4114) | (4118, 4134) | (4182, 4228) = -2.41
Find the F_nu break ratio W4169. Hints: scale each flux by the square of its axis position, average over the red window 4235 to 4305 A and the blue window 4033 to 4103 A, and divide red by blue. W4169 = 1.11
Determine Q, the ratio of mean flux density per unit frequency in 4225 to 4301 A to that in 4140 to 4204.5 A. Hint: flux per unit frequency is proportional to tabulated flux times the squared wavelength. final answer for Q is 1.01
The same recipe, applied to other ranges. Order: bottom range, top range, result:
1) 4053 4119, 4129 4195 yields 1.14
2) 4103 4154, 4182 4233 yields 1.05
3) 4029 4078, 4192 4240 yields 1.09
